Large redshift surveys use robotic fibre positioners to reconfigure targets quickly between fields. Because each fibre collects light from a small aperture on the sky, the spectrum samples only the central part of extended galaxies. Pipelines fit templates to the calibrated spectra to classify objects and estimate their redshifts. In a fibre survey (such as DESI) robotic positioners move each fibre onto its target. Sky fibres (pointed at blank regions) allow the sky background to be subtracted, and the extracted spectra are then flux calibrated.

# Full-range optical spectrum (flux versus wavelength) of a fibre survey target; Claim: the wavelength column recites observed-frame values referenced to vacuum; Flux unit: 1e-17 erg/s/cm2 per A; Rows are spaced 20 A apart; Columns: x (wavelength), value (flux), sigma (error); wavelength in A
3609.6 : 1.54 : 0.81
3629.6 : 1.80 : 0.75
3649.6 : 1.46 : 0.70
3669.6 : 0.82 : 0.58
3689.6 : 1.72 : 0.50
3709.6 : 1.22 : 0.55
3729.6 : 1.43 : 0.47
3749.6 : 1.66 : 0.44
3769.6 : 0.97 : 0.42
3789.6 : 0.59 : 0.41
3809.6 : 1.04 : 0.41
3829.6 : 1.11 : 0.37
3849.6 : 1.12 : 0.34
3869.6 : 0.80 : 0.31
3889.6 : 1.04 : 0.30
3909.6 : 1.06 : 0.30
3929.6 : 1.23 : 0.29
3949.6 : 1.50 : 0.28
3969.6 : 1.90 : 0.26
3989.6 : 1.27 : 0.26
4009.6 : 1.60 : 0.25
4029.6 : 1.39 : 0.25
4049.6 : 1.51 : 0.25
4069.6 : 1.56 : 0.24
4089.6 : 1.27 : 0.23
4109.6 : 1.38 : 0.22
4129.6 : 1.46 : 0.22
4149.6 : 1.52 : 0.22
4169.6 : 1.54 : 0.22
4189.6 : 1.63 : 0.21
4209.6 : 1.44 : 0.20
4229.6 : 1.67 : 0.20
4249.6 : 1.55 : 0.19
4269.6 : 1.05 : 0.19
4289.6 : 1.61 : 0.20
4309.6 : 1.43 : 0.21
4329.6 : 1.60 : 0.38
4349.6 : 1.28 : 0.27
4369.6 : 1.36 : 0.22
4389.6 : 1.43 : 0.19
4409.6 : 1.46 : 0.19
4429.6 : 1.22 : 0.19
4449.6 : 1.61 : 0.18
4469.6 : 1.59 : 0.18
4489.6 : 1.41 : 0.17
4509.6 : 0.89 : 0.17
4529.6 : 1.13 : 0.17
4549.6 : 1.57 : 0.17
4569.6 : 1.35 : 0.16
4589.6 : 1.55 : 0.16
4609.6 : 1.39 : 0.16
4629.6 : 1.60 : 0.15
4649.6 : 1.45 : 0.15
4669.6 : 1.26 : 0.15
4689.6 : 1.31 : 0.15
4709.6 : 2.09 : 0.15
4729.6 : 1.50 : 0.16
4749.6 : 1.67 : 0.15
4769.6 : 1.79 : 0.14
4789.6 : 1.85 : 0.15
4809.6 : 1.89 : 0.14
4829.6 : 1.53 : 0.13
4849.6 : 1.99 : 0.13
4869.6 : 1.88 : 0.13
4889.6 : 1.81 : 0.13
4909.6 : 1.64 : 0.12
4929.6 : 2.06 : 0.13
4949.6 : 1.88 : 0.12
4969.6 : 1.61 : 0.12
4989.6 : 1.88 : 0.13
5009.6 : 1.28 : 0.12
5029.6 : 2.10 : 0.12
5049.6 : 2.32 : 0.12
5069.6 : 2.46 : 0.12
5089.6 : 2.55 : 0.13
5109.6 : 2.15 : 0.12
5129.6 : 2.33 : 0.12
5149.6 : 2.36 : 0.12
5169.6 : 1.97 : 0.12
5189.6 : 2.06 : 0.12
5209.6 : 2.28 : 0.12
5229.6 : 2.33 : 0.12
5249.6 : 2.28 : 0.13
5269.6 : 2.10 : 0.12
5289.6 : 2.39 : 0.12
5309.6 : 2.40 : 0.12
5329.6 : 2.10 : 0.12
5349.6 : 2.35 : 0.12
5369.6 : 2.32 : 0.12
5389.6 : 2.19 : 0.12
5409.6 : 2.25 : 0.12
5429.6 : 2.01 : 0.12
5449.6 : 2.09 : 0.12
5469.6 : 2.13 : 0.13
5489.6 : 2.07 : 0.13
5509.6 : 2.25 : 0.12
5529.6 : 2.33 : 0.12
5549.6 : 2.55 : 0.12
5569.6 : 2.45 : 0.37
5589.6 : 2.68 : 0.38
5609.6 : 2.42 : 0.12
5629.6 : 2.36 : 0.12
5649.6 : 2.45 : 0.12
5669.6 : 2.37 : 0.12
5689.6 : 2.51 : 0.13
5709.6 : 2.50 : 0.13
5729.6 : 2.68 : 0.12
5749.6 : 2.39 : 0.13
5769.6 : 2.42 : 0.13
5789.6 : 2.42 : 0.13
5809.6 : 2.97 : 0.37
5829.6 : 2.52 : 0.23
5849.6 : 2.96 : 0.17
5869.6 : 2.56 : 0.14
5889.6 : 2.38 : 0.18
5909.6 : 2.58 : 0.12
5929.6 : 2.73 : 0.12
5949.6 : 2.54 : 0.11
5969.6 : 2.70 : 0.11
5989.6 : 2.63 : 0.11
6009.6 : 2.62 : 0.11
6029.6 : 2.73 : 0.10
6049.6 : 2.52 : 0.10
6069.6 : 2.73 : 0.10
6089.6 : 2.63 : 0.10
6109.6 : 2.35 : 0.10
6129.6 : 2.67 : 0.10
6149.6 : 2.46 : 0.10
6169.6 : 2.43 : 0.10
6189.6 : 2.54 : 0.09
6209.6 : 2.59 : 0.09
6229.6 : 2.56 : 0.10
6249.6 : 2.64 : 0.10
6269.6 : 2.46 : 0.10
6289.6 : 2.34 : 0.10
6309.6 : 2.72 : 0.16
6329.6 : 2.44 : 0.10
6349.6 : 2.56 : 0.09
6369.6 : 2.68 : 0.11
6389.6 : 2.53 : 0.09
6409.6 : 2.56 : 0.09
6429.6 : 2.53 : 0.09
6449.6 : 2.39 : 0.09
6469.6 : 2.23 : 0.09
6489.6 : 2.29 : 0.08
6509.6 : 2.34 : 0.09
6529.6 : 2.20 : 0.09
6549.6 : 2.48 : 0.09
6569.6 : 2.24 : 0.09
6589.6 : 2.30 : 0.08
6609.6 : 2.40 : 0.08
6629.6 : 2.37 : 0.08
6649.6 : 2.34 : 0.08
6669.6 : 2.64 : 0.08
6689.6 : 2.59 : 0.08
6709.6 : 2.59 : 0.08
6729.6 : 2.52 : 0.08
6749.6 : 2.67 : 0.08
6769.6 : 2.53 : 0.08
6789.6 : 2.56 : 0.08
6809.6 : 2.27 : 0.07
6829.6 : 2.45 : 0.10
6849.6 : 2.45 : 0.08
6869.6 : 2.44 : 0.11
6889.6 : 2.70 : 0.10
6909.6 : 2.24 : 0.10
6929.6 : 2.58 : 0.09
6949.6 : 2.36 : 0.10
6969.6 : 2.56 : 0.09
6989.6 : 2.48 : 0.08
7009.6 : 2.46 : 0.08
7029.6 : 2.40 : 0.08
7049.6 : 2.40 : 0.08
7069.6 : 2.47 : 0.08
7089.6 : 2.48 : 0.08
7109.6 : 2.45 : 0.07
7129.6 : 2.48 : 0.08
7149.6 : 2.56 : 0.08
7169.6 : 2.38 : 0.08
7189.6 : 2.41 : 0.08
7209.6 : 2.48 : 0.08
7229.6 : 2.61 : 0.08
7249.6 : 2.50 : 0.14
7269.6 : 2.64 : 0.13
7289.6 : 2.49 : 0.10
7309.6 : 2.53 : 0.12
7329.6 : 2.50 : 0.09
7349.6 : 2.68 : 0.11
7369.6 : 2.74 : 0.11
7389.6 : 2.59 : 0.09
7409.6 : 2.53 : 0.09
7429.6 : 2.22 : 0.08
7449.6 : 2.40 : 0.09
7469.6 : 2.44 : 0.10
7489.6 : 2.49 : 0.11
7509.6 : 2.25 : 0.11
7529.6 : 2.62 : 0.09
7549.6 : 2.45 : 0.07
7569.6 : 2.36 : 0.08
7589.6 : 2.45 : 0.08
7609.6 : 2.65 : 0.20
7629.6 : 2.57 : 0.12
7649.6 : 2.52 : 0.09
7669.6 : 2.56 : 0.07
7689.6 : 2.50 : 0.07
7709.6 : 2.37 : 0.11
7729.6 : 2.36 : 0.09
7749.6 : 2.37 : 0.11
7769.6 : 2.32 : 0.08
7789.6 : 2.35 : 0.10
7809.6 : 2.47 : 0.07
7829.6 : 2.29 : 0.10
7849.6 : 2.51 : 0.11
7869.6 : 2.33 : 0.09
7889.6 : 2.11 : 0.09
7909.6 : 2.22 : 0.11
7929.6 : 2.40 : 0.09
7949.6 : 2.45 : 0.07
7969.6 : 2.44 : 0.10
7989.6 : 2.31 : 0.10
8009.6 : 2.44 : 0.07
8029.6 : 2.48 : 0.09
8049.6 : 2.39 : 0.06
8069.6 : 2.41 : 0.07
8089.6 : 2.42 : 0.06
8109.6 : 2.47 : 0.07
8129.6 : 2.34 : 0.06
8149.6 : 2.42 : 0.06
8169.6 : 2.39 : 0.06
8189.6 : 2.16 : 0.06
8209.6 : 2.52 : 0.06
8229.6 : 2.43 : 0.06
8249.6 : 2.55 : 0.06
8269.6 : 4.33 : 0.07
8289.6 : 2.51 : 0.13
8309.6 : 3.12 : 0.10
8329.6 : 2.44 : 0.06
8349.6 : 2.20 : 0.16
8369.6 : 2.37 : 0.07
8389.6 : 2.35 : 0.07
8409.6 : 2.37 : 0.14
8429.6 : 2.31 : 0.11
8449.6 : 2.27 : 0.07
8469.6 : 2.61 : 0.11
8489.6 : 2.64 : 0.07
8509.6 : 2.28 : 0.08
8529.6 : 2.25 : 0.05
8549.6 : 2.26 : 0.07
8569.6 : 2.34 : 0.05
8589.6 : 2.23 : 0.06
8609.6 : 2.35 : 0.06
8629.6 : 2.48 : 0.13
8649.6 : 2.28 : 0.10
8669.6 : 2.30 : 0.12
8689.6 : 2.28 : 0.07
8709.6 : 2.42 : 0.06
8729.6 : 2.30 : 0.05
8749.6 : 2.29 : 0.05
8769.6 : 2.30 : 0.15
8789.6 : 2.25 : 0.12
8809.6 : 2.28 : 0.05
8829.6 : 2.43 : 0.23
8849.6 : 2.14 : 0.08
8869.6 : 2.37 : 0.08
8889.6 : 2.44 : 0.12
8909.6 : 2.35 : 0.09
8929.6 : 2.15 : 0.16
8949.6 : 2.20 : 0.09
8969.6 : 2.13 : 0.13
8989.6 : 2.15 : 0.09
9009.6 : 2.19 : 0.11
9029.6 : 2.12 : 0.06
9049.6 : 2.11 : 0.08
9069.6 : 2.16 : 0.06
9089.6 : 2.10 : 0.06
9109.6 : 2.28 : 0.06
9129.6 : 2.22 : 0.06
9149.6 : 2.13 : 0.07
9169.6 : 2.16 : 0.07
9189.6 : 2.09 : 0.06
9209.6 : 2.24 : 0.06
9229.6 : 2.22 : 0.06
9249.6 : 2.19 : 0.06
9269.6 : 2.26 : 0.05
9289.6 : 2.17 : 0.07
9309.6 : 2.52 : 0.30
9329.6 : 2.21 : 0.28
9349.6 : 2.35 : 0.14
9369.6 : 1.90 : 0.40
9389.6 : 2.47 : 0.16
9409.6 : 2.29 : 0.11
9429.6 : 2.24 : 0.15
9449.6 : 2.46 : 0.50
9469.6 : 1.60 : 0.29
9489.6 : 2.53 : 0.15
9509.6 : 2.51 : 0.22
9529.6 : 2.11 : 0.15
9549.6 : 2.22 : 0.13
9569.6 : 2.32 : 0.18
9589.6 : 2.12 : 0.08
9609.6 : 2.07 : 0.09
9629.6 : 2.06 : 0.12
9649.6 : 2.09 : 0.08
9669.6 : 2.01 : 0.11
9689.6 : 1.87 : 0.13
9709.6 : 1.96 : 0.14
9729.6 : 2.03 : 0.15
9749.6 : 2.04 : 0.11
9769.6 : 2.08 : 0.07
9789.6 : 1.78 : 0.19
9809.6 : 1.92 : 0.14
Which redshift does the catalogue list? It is 0.26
